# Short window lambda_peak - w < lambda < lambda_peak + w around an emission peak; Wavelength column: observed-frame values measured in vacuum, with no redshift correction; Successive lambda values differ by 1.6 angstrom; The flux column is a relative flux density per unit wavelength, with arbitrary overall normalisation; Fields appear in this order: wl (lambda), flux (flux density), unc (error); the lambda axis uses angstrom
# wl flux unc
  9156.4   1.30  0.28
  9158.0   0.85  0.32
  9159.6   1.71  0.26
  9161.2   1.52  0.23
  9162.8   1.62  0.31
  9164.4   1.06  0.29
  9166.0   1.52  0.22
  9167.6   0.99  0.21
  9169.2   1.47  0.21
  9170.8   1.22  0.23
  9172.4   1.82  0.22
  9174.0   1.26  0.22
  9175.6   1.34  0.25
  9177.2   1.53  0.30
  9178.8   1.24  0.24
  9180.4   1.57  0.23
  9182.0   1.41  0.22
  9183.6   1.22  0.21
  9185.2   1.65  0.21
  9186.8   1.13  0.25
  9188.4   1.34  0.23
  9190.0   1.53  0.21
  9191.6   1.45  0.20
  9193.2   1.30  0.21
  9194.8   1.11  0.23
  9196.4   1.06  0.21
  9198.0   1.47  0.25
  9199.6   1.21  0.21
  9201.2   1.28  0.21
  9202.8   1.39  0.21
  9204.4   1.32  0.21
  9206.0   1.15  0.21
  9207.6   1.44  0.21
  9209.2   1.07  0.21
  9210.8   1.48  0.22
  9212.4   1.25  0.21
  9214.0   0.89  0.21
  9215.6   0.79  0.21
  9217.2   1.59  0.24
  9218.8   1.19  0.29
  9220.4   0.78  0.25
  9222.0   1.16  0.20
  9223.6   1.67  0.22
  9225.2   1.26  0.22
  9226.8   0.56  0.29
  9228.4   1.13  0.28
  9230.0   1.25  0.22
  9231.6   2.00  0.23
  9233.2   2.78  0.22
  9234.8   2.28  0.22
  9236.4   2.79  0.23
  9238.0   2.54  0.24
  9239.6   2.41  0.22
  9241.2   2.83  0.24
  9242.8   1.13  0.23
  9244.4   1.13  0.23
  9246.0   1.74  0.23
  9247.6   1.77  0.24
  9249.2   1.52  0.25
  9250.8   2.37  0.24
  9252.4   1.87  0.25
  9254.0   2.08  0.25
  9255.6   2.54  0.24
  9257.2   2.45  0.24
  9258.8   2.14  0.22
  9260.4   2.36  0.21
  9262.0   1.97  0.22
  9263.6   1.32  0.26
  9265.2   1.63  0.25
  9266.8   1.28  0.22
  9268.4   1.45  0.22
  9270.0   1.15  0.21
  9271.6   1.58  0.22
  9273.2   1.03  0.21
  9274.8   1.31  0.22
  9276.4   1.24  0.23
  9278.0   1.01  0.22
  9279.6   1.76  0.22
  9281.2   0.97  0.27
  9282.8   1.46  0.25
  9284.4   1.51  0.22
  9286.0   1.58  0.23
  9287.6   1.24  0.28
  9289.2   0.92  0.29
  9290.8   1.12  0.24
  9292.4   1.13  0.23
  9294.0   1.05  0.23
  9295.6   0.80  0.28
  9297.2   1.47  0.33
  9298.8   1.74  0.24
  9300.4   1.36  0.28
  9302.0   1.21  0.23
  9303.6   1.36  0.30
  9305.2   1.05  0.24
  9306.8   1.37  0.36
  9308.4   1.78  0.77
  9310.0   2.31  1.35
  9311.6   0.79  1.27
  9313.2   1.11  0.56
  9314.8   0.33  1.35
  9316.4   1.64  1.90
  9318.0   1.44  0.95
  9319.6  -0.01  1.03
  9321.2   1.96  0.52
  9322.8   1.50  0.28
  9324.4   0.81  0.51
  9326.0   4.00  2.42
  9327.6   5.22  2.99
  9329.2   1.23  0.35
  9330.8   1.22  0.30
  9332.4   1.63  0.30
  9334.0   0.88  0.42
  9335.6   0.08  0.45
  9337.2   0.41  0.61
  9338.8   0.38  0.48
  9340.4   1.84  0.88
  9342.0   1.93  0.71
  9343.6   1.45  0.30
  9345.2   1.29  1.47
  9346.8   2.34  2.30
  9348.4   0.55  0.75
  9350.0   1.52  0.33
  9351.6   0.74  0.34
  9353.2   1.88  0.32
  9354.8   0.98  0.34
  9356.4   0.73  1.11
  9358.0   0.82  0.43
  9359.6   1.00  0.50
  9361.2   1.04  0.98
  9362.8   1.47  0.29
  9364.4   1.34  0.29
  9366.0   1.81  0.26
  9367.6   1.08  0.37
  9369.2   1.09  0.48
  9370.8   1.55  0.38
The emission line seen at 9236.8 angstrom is [S II]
